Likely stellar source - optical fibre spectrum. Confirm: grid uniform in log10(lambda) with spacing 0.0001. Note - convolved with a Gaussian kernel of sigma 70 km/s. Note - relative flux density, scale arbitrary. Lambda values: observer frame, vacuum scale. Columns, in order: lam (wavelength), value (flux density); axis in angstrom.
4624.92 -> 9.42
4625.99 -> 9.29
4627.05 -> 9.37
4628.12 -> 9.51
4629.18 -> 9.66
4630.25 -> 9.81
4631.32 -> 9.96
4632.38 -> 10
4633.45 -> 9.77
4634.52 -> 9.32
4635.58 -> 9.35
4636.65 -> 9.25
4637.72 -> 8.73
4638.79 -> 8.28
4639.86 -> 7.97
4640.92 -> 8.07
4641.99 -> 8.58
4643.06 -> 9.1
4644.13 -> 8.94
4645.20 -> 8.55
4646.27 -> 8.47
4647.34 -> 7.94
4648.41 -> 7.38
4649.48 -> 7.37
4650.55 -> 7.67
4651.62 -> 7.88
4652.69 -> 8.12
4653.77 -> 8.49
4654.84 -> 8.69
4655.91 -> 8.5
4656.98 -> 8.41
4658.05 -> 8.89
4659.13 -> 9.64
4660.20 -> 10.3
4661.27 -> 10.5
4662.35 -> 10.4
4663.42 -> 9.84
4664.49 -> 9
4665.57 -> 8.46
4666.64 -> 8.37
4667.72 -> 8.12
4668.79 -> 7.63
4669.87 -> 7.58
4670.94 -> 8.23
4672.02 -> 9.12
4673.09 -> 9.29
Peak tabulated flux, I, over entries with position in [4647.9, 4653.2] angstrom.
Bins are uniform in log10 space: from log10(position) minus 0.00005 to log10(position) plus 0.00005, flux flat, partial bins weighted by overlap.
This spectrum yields 8.12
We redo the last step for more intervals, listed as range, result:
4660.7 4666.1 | 10.5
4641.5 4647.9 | 9.1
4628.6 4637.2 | 10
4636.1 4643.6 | 9.25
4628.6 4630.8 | 9.81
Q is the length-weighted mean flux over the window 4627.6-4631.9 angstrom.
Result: 9.75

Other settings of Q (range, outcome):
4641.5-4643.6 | 8.84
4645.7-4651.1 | 7.77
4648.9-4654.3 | 7.89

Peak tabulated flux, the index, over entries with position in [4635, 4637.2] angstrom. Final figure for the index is 9.35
